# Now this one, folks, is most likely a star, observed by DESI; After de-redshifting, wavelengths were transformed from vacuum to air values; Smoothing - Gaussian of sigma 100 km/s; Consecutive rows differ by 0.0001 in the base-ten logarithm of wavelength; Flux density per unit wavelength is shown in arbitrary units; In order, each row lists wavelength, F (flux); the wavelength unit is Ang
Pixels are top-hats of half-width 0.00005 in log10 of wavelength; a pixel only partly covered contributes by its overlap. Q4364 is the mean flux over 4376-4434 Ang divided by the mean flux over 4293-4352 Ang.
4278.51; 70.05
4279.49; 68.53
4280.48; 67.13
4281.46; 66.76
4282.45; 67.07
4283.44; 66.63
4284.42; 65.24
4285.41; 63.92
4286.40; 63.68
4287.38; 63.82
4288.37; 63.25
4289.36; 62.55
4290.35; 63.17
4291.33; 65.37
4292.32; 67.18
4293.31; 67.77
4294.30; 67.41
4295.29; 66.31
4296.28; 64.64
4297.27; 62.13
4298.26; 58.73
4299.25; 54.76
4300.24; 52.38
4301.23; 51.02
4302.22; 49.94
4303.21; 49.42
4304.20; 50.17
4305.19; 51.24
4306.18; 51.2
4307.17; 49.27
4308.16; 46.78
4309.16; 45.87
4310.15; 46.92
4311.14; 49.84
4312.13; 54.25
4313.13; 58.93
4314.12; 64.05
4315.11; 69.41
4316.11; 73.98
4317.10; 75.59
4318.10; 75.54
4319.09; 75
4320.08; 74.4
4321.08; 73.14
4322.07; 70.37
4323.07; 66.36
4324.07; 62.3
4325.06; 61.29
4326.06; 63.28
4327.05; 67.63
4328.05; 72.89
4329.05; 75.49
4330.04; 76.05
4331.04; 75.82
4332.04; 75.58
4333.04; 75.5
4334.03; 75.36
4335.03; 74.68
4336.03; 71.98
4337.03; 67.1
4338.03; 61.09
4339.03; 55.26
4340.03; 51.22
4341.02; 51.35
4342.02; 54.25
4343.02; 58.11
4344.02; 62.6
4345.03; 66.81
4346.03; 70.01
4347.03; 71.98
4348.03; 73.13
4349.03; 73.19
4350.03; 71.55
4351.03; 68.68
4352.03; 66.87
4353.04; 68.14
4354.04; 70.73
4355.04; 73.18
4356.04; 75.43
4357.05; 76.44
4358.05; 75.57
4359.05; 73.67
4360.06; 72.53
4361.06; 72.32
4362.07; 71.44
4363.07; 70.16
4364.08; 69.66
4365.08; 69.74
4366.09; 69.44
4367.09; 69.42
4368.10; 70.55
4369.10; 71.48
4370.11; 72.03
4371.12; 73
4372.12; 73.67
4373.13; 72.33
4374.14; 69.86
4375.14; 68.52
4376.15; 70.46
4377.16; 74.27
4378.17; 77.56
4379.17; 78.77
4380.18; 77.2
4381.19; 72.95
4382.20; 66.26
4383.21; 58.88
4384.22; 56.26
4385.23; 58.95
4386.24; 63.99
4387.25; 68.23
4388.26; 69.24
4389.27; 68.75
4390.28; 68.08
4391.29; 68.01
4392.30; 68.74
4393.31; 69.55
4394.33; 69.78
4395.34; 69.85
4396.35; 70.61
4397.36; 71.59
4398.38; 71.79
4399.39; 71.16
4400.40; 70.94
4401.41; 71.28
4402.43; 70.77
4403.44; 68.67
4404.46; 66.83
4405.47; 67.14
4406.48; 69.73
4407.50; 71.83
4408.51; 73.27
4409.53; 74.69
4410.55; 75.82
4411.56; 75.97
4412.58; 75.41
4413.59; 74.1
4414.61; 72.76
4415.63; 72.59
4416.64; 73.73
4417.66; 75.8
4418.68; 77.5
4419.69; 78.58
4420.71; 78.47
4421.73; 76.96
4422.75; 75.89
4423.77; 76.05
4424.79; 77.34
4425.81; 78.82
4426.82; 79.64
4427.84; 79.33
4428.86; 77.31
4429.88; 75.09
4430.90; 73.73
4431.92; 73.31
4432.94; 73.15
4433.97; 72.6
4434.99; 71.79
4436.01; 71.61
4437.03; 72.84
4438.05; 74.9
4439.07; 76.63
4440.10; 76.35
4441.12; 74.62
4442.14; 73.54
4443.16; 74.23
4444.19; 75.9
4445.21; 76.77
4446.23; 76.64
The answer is 1.1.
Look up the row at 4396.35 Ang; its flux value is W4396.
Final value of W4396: 70.61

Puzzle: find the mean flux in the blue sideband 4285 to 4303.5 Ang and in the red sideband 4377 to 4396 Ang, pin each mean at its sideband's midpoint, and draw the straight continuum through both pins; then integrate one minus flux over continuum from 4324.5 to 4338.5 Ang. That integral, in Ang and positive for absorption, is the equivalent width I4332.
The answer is -1.5 Ang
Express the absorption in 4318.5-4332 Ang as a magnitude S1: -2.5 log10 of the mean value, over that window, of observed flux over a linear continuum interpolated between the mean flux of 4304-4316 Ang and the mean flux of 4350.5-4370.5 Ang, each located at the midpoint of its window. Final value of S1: -0.19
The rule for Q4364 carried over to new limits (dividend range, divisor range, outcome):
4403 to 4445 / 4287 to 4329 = 1.21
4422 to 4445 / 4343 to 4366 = 1.06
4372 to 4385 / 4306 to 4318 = 1.21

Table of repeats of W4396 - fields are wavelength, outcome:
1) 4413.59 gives 74.1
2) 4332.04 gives 75.58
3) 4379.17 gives 78.77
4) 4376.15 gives 70.46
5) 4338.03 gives 61.09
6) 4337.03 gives 67.1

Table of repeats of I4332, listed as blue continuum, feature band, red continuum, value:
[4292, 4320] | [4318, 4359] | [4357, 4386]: -2.6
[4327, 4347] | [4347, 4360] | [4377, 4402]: -0.9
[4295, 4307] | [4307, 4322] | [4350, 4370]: -1.0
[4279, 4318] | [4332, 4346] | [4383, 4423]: 0.0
